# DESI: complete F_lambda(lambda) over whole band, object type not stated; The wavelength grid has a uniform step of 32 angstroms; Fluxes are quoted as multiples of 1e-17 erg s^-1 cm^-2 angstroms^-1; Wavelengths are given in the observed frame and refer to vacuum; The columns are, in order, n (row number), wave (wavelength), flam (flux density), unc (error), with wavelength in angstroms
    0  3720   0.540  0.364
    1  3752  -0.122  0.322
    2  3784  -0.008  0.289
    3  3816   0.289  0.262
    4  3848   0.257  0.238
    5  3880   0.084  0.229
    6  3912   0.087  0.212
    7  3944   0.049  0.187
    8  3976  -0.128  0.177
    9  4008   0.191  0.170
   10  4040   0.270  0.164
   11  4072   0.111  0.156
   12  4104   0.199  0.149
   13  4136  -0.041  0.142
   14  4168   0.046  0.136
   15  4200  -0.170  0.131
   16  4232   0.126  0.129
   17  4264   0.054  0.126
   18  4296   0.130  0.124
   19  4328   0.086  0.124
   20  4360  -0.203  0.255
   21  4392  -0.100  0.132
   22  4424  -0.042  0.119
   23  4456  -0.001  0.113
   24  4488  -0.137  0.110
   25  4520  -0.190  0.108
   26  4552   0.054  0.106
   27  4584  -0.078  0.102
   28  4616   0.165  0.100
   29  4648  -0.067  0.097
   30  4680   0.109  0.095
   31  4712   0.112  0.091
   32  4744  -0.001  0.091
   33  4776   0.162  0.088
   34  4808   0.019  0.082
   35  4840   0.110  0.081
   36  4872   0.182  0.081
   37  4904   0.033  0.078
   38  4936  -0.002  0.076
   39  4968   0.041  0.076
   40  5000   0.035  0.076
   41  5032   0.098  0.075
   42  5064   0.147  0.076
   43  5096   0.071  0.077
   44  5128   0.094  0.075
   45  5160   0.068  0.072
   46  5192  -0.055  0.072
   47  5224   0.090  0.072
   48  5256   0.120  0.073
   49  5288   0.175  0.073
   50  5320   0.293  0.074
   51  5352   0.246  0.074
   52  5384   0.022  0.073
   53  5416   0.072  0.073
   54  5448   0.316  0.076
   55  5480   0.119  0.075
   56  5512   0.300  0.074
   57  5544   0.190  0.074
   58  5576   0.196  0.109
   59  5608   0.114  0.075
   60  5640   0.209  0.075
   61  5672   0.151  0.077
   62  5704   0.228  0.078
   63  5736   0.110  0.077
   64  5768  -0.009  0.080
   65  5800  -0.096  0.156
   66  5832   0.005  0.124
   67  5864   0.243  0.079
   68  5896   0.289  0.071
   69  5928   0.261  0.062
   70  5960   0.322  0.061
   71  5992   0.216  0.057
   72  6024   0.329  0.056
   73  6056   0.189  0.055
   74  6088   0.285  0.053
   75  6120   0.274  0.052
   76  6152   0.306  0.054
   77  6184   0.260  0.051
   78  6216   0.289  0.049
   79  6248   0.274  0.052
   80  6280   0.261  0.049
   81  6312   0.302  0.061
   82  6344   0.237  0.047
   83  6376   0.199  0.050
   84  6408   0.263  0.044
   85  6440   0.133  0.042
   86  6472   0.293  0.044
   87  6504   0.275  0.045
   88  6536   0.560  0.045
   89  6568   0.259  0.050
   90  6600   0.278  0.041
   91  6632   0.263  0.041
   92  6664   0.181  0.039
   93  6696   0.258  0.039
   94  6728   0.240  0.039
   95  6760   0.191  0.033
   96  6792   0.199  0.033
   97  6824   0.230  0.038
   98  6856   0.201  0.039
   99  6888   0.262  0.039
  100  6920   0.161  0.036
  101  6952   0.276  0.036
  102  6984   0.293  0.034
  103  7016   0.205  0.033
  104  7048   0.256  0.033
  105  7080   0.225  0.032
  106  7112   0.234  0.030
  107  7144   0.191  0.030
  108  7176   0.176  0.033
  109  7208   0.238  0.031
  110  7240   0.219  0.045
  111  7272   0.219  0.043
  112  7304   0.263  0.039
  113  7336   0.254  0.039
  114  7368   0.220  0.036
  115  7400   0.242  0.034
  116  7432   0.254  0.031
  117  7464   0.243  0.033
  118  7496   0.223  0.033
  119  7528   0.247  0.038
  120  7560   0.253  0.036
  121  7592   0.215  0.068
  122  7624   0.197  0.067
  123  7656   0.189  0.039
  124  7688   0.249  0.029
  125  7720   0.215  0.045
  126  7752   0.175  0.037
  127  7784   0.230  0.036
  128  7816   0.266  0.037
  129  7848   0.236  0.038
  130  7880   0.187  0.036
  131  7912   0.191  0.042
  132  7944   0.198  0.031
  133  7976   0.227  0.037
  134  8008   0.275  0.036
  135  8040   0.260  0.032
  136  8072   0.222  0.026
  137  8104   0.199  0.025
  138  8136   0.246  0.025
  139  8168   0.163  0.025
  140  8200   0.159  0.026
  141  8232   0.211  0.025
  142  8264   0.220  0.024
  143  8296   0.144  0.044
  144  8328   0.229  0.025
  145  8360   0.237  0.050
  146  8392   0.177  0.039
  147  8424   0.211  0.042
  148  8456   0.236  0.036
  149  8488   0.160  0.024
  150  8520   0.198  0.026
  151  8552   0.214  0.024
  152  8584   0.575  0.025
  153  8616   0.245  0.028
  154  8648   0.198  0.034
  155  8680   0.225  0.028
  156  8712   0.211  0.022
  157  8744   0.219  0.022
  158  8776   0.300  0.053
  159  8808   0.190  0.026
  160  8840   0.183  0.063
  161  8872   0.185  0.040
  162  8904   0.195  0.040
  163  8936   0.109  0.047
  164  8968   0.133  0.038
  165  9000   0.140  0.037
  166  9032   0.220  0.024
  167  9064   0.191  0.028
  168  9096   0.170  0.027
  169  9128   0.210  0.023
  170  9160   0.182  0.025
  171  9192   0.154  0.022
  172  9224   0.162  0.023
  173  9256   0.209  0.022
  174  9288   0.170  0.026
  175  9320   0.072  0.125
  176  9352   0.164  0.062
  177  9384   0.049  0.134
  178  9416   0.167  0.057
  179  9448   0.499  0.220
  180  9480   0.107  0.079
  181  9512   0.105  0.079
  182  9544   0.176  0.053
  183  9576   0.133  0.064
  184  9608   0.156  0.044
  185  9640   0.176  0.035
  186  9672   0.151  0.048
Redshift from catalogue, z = 0.308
